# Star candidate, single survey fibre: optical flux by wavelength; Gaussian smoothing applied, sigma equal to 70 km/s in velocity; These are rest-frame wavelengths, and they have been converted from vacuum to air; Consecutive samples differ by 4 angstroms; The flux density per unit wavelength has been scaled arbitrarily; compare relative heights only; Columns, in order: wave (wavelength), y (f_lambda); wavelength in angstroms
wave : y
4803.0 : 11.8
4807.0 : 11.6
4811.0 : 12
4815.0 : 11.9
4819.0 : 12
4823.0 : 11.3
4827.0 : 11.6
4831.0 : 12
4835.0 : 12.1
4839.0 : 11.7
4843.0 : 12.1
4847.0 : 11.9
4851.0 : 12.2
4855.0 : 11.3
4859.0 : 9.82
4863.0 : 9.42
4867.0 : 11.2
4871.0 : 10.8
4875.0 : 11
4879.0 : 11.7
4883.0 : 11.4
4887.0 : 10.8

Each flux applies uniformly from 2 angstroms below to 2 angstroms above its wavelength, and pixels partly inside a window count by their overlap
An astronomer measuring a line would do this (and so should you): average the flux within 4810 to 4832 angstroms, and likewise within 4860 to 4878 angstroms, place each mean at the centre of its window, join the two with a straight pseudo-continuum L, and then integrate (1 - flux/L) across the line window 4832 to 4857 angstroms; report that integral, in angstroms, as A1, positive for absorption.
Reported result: -1.5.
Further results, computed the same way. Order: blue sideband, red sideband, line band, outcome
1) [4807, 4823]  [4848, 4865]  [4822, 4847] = -1.11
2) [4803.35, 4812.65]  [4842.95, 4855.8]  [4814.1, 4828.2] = 0.16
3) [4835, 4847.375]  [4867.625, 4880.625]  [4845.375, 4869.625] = 1.26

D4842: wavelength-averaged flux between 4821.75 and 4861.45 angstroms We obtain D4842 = 11.6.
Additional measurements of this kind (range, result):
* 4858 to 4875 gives 10.4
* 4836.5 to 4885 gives 11.2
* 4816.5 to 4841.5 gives 11.8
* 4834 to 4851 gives 12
